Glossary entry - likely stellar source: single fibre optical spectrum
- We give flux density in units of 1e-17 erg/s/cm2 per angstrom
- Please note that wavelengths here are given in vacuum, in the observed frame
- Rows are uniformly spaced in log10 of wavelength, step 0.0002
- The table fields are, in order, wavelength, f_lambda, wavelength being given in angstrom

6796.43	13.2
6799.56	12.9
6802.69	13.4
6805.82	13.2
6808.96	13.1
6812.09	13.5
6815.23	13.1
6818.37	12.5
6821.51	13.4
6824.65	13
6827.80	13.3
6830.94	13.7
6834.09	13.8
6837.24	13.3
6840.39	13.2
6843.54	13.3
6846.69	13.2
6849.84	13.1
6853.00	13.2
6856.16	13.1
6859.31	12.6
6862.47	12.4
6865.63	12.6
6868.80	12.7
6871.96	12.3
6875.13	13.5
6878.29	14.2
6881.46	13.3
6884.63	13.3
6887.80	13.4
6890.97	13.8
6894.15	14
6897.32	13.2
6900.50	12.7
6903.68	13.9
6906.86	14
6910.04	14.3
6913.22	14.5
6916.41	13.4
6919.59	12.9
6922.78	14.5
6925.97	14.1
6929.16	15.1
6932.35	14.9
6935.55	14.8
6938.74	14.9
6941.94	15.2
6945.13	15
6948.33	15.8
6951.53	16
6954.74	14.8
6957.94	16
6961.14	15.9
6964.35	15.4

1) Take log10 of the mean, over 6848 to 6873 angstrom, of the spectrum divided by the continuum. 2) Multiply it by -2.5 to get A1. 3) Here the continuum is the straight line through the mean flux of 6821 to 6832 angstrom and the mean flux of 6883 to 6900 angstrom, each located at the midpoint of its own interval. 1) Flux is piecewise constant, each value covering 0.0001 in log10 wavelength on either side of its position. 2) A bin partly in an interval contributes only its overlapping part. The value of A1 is 0.05 mag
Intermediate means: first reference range 13.3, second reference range 13.5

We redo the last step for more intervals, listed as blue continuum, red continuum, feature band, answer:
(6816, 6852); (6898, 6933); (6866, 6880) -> 0.039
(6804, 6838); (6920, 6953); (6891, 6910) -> 0.061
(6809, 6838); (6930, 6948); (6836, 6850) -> 0.027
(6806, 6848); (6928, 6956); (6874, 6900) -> 0.055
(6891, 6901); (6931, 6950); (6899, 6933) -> 0.014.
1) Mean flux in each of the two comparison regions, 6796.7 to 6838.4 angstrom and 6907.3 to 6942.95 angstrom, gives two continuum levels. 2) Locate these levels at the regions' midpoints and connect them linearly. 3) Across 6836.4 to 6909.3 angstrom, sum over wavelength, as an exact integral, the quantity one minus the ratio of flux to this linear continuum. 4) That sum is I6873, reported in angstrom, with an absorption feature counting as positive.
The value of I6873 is 3.1 angstrom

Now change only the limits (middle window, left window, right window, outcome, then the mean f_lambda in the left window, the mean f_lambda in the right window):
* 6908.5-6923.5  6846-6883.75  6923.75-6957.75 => 0.5 angstrom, 13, 15.1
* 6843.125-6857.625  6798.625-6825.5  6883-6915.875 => 0.2 angstrom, 13.1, 13.7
